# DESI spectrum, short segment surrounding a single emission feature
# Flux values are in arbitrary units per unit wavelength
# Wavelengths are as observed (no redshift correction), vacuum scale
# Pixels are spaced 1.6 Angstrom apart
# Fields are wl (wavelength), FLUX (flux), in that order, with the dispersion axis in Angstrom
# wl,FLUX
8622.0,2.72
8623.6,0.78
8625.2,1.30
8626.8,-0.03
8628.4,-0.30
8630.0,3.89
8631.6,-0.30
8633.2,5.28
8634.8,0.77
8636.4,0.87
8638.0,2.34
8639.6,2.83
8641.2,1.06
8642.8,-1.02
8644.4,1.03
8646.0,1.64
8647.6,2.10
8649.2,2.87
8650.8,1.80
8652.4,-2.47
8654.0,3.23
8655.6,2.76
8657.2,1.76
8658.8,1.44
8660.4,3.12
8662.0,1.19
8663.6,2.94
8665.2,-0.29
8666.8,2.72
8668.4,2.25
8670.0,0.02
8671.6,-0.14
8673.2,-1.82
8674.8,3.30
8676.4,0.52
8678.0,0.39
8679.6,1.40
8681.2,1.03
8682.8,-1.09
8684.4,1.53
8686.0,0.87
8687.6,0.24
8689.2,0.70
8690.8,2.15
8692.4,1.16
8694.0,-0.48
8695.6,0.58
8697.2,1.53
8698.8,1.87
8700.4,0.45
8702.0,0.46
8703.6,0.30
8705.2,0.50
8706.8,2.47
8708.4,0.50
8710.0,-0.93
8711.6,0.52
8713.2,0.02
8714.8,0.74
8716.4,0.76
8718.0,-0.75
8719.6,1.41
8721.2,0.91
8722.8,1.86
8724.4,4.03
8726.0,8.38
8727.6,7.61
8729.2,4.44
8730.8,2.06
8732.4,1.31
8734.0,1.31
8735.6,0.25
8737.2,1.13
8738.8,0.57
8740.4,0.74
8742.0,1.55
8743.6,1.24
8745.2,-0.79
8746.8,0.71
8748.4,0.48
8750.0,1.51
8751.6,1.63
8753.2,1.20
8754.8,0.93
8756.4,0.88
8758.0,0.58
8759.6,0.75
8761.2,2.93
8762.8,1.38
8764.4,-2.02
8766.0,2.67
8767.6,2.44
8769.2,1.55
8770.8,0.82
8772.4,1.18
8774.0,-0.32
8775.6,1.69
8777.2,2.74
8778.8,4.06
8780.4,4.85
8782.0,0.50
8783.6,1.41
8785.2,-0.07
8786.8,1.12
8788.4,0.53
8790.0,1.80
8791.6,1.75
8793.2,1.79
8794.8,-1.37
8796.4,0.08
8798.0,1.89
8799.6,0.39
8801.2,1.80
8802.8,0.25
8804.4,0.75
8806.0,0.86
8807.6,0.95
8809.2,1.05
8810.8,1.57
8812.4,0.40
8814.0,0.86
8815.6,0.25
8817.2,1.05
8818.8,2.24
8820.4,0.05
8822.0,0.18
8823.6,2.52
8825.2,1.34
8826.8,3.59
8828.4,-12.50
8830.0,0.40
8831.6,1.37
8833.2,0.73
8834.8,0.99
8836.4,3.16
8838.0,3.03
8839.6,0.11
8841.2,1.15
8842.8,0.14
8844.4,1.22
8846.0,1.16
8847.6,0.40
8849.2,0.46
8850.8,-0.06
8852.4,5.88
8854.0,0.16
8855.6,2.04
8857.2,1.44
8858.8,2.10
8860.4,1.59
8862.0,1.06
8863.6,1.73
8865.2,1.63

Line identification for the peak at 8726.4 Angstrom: H-beta 4861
